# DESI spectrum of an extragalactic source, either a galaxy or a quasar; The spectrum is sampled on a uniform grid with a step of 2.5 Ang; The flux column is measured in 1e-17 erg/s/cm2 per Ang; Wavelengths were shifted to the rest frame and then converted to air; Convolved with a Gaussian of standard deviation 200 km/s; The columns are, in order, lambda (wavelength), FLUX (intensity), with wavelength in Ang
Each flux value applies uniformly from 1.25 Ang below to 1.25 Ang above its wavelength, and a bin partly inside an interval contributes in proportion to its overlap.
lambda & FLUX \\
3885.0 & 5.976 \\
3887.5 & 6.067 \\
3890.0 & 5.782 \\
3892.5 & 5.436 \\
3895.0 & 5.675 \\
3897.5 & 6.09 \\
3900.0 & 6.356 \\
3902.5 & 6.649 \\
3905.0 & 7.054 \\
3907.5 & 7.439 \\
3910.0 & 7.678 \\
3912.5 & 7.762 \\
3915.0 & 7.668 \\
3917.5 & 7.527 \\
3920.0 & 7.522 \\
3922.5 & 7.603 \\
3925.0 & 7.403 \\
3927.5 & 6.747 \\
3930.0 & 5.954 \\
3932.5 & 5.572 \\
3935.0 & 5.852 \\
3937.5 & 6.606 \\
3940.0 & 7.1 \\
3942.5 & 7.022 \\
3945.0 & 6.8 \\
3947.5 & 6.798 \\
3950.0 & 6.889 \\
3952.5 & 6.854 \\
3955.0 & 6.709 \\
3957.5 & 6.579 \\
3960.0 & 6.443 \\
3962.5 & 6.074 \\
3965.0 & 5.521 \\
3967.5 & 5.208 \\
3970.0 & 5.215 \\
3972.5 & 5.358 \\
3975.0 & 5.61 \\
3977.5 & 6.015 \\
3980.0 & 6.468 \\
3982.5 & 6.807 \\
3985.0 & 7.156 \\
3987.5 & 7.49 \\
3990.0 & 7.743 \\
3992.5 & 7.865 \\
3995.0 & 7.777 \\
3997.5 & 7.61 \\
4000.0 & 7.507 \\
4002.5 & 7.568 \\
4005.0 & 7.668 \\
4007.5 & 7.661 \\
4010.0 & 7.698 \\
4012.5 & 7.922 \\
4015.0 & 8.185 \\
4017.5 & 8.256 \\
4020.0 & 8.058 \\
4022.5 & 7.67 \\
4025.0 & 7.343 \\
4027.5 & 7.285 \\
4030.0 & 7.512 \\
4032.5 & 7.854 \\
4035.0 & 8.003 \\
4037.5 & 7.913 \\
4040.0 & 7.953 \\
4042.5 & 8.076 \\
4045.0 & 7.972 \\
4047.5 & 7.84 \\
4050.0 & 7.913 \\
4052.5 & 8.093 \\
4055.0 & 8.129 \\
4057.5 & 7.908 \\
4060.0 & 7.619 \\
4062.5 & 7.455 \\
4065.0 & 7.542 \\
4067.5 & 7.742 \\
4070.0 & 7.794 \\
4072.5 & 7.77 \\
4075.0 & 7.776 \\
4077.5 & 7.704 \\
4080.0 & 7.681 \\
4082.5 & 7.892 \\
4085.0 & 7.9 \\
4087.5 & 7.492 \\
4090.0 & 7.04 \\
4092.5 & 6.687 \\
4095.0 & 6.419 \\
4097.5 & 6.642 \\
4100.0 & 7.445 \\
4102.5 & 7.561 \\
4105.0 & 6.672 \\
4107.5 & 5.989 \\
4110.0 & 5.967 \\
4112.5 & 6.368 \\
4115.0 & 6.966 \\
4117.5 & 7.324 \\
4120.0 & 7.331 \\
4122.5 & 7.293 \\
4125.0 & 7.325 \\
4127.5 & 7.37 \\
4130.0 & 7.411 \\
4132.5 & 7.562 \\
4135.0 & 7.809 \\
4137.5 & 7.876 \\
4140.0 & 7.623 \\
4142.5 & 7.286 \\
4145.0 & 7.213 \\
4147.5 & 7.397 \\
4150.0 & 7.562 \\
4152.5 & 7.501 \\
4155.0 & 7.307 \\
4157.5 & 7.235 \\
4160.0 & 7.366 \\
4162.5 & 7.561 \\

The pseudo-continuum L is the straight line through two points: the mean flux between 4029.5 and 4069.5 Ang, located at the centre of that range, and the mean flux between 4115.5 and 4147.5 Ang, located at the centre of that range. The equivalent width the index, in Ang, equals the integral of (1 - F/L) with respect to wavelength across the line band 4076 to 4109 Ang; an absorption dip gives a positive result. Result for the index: 2.1 Ang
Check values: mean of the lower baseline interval 7.85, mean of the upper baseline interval 7.44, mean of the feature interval 7.16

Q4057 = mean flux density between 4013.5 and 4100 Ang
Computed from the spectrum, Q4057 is 7.68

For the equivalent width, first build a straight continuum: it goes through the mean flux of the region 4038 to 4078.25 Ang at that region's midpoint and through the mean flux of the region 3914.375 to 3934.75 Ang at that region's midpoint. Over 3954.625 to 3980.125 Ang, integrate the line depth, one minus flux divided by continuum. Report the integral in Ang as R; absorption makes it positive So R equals 4.7 Ang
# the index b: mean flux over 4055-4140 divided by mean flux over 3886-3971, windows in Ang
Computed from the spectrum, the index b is 1.11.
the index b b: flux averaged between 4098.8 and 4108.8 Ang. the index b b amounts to 6.91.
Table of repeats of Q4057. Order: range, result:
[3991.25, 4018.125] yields 7.78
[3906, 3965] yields 6.87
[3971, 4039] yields 7.4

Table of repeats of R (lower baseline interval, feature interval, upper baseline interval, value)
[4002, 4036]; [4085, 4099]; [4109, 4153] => 0.9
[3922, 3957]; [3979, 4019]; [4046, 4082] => -2.1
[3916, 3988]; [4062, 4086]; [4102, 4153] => -2.6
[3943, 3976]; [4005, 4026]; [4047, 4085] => -2.4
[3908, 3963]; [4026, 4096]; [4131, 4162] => -4.3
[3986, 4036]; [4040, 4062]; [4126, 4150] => -0.8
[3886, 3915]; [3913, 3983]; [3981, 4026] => 5.5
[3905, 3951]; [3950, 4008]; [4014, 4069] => 5.1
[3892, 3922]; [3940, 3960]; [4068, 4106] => 0.7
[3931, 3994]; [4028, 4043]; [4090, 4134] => -2.5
